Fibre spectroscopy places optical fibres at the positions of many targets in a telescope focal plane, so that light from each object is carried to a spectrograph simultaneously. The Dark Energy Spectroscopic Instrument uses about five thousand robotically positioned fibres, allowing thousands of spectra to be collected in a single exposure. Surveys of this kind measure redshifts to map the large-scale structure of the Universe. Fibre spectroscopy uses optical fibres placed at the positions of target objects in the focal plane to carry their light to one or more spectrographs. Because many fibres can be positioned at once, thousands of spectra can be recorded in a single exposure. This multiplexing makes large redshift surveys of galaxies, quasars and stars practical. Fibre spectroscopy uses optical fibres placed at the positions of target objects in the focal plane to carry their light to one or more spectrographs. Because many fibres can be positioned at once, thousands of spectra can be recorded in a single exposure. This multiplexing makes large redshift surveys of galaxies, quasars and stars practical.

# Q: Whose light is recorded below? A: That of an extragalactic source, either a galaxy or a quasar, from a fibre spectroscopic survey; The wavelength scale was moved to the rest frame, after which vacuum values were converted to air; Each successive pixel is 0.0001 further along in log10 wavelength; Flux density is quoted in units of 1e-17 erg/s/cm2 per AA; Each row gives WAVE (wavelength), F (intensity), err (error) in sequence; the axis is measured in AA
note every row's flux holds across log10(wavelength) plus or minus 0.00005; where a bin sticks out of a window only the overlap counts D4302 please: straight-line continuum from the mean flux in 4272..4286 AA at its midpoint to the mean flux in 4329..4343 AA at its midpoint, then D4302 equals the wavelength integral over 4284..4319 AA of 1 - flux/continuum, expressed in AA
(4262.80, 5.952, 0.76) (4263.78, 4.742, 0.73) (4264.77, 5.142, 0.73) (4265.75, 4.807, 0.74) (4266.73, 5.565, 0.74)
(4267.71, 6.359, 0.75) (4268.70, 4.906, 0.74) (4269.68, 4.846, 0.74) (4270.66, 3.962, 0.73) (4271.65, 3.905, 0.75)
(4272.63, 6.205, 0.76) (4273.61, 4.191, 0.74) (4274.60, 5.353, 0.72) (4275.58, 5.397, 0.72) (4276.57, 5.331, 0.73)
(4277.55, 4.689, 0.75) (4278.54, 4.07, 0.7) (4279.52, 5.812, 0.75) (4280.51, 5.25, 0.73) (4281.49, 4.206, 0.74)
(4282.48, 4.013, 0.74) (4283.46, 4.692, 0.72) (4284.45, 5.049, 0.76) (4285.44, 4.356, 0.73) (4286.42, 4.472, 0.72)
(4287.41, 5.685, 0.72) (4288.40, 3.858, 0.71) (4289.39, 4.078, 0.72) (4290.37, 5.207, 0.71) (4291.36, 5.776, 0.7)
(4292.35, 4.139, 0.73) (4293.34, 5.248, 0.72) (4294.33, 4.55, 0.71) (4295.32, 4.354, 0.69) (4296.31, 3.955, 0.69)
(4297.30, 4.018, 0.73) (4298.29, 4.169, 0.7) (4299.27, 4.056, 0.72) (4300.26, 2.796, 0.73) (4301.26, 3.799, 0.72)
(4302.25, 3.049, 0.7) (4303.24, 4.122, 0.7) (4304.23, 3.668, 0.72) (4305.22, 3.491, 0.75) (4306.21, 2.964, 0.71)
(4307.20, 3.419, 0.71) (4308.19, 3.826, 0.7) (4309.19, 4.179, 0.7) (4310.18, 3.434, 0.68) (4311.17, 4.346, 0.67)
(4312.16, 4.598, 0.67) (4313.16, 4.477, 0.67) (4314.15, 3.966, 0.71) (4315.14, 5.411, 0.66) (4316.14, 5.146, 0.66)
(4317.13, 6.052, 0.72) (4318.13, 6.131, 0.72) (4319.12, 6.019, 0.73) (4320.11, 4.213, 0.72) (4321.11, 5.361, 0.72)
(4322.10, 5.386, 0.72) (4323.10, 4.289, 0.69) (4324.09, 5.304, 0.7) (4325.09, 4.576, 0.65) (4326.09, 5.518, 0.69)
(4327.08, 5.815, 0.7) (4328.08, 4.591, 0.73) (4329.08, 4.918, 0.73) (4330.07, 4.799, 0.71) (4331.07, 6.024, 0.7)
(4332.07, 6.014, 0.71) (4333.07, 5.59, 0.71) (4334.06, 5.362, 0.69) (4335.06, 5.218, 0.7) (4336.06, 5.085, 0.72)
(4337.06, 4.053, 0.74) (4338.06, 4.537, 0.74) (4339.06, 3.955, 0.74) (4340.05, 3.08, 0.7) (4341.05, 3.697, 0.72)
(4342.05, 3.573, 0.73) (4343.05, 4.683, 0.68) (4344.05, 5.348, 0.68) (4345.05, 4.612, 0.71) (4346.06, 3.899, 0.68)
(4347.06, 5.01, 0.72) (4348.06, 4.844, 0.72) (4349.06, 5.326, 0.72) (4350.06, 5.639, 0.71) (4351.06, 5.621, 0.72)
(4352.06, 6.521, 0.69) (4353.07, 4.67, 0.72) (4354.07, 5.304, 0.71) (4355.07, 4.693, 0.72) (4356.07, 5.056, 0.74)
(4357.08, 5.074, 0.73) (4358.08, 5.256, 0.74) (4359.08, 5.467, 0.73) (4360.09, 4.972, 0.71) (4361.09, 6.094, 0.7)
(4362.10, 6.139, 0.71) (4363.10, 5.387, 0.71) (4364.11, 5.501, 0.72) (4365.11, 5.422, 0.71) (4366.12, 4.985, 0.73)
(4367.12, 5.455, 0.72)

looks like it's 3.35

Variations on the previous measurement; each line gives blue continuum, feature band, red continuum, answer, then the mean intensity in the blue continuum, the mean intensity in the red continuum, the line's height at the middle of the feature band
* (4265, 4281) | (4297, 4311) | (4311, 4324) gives 3.9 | 5.04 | 5.06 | 5.05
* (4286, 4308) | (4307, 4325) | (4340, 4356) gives -1.5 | 4.12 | 4.84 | 4.39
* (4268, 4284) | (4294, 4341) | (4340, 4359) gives 3.1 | 4.82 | 4.89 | 4.86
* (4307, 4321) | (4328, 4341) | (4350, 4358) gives 0.4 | 4.7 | 5.3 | 5.01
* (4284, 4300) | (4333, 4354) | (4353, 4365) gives 1.5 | 4.53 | 5.33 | 5.15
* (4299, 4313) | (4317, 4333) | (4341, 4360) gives -4.0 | 3.71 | 4.99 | 4.26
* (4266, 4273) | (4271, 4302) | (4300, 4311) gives -1.6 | 5.08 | 3.56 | 4.36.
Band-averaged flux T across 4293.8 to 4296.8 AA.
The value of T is 4.29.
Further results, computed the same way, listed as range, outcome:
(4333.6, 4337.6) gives 4.91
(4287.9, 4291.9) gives 4.72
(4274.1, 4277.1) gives 5.35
